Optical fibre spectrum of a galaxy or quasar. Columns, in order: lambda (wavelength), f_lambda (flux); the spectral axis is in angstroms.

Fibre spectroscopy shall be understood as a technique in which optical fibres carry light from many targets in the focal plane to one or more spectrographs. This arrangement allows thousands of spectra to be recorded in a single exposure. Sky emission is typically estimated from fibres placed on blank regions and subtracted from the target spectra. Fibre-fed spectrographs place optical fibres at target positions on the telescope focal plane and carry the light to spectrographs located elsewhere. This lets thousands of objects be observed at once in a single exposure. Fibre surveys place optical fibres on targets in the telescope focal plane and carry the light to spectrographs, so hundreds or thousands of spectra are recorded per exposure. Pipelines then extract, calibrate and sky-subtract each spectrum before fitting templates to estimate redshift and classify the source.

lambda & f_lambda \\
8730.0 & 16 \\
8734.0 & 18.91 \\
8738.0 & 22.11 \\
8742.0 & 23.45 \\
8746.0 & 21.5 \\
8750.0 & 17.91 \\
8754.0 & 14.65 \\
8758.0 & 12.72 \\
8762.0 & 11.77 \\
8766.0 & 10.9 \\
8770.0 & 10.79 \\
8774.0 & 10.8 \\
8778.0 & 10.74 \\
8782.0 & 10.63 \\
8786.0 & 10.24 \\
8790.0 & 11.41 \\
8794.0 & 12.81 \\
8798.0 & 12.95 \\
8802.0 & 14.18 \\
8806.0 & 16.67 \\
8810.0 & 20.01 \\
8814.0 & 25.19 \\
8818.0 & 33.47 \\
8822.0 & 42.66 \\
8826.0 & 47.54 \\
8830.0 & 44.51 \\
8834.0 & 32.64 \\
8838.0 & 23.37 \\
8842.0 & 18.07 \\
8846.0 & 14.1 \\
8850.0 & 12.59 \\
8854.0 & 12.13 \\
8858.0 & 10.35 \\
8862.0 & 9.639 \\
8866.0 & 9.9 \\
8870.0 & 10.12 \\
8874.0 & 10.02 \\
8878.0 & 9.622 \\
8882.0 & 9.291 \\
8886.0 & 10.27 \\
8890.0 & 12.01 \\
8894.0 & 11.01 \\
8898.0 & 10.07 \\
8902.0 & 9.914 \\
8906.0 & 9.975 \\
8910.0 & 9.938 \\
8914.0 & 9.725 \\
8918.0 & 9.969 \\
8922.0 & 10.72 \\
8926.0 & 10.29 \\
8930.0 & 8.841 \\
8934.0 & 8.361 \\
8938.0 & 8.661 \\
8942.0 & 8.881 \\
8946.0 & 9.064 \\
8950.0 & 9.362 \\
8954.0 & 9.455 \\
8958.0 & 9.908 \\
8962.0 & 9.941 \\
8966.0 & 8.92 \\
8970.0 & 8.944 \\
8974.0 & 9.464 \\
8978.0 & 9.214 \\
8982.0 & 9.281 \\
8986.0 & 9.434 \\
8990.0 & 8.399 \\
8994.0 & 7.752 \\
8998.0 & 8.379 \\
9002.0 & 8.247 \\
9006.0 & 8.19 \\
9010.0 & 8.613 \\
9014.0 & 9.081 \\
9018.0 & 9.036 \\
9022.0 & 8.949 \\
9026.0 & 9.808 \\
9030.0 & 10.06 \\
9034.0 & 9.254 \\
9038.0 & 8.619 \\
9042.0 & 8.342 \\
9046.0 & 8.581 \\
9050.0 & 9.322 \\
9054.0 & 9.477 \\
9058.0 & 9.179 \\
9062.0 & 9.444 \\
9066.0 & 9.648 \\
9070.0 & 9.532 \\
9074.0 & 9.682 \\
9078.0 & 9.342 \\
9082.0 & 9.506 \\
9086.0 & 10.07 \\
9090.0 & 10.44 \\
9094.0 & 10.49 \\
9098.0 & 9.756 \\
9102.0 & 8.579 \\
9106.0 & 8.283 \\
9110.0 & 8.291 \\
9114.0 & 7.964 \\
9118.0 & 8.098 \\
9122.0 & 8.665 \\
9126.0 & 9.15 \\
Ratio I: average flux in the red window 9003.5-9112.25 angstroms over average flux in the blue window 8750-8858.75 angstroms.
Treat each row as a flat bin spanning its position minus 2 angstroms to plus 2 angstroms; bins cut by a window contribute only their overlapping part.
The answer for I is 0.49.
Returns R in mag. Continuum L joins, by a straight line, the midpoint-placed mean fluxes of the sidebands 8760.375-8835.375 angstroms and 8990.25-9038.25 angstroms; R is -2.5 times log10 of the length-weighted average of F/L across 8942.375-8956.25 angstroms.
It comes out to 0.31 mag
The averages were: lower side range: 20.5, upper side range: 8.82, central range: 9.26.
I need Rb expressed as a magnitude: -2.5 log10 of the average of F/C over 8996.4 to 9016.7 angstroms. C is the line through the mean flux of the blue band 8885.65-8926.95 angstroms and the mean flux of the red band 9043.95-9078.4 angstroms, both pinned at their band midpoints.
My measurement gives 0.14 mag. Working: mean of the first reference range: 10.4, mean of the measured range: 8.52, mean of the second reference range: 9.36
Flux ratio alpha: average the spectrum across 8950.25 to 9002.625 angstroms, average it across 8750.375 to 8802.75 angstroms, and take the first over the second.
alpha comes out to 0.8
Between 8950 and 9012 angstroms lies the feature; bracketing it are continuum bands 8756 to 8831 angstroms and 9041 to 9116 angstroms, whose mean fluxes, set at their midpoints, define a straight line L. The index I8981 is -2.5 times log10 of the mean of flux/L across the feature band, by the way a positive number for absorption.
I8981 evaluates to 0.38 mag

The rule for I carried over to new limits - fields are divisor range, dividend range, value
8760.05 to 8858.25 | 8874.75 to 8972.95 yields 0.50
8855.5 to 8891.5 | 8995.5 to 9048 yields 0.87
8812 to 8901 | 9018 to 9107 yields 0.50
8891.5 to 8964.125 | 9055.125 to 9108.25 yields 0.98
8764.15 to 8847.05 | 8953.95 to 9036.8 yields 0.44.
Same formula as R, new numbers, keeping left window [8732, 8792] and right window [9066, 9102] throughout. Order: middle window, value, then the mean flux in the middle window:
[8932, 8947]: 0.339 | 8.72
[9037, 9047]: 0.219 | 8.5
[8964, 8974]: 0.260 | 9.04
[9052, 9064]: 0.088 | 9.37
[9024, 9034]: 0.084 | 9.8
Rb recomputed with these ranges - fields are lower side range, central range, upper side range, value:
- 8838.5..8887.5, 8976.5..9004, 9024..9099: 0.188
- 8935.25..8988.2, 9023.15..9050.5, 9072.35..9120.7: 0.012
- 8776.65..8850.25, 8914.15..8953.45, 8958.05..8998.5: 0.316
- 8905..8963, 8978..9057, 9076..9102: 0.093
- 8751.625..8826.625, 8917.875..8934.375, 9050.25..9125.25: 0.368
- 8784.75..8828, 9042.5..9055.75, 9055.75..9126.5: 0.234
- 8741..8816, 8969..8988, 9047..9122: 0.194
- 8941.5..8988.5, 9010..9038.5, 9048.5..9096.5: 0.032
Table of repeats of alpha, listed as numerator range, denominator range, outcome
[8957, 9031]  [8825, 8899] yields 0.55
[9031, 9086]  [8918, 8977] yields 0.99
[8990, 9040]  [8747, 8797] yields 0.72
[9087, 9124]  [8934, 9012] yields 1.00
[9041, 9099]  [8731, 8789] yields 0.65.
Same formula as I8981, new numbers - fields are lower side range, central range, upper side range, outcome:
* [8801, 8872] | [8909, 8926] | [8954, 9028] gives 0.444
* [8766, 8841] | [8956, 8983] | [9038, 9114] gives 0.434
